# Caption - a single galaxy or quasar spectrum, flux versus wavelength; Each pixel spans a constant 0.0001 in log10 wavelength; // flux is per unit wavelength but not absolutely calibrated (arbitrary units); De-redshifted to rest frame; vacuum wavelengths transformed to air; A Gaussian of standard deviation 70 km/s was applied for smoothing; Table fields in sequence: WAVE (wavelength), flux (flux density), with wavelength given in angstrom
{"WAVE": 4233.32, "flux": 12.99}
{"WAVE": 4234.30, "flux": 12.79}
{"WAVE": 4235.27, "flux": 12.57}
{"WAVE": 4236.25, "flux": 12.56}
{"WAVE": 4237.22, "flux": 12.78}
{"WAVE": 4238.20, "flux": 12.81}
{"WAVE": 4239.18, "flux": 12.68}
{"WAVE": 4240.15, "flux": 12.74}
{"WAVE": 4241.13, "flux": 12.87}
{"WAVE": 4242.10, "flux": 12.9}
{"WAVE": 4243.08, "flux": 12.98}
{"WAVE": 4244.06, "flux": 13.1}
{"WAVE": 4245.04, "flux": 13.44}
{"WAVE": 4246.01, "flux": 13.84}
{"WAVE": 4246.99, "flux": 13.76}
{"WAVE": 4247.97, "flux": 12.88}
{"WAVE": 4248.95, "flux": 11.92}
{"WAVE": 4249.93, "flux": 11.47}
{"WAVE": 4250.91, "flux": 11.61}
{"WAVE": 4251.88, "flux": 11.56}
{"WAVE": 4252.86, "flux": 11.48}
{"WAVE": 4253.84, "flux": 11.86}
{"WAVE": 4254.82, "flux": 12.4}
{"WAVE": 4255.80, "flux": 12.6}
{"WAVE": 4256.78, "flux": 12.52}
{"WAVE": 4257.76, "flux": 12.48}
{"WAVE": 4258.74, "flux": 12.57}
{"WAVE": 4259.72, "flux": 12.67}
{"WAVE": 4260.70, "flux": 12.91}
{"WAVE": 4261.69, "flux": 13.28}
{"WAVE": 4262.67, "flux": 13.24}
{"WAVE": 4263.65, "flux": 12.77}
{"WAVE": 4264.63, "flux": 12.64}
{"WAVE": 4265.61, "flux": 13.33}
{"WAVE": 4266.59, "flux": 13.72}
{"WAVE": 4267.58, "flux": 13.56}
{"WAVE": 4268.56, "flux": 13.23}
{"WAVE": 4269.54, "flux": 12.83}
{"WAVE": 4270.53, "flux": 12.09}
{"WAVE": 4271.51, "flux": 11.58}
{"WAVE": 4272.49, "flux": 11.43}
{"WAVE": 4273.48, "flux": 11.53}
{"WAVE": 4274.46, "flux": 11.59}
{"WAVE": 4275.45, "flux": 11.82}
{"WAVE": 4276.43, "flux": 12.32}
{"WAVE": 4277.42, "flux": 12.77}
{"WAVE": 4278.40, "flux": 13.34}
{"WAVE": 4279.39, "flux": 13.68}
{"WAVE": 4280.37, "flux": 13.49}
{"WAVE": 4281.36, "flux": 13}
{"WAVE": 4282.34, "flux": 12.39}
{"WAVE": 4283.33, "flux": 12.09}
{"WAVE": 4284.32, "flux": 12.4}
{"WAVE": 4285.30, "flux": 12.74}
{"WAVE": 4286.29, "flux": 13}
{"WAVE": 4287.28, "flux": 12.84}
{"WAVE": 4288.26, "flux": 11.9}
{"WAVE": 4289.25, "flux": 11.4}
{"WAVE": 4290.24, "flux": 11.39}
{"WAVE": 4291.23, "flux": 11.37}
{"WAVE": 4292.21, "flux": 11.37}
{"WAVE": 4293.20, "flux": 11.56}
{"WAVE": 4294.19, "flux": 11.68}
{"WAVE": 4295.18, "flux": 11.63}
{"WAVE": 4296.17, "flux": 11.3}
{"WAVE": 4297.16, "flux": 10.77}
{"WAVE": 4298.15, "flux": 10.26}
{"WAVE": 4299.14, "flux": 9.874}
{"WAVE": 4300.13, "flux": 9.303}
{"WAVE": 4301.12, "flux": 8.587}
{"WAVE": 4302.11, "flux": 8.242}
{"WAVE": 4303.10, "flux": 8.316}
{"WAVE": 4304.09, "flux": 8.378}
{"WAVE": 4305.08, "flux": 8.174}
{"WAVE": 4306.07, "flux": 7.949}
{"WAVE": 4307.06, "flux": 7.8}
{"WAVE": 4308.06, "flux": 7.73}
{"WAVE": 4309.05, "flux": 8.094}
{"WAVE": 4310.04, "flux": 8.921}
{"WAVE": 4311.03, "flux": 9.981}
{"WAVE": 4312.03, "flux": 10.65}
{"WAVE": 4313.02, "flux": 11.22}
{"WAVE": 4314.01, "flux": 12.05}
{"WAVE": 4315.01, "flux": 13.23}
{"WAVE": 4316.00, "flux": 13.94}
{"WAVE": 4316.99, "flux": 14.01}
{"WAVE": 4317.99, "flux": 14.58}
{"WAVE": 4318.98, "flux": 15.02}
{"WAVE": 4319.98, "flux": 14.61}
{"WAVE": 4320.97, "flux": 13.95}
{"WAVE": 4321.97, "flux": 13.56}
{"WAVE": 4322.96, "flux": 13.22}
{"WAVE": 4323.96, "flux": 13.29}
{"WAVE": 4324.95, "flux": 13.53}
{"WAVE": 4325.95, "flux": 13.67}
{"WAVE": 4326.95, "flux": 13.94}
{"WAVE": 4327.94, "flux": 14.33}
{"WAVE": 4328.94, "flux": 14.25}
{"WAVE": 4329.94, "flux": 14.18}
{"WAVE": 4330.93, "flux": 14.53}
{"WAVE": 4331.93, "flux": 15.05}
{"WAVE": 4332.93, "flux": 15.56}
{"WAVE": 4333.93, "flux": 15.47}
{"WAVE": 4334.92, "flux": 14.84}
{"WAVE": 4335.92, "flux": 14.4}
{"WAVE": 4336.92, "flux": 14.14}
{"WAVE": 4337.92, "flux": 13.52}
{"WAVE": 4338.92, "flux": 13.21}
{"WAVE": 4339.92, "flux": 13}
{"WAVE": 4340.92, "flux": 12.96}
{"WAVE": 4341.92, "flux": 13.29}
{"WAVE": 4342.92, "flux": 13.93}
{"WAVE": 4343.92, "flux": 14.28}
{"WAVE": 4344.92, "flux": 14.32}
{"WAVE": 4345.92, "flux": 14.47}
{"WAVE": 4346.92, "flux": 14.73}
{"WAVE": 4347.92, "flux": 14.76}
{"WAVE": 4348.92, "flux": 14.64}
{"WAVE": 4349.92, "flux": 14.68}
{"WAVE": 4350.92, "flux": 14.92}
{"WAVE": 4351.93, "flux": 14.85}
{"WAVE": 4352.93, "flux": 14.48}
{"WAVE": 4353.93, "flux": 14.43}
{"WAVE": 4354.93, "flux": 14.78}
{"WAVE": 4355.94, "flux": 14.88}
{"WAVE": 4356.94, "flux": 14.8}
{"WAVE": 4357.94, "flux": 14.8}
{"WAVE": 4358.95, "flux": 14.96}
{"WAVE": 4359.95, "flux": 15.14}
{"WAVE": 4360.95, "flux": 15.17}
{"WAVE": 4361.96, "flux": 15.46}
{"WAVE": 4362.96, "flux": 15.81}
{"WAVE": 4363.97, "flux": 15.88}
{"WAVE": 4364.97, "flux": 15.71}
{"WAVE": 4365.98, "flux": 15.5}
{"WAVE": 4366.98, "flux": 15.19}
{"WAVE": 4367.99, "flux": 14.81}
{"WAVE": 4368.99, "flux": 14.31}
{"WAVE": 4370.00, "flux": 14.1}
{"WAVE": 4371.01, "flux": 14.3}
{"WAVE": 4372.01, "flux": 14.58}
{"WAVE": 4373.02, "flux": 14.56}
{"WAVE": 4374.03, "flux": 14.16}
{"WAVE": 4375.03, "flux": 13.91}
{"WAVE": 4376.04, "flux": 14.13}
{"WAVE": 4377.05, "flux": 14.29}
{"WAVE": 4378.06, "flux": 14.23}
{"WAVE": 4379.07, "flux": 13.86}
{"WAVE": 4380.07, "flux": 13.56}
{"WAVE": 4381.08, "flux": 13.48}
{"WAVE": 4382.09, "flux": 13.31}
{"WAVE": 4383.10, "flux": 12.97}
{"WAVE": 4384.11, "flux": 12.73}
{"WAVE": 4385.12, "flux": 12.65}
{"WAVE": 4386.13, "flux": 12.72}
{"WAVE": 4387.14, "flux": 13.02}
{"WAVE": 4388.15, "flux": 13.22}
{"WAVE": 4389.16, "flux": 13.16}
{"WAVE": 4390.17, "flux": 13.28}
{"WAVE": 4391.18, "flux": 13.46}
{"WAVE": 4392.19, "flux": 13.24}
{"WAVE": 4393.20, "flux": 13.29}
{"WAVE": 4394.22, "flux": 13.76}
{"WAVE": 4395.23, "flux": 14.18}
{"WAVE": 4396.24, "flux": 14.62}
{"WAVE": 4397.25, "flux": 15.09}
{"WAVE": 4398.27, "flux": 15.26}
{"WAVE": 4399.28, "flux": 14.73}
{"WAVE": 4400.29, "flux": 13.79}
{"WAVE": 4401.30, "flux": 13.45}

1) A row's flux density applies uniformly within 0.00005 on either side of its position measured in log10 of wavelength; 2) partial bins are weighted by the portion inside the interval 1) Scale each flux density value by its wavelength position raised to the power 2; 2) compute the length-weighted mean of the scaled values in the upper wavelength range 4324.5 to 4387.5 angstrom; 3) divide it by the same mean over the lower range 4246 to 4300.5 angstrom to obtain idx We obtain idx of 1.22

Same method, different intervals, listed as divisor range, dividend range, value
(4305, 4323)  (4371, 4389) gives 1.22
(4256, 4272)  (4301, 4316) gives 0.75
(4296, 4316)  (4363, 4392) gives 1.50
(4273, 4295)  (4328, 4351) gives 1.20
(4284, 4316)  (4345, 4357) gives 1.43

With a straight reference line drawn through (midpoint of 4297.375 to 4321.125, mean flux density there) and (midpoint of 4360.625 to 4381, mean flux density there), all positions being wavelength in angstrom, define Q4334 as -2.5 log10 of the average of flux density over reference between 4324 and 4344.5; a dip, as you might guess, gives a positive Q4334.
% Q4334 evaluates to -0.15 mag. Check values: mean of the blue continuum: 10.6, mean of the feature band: 14.1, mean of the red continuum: 14.6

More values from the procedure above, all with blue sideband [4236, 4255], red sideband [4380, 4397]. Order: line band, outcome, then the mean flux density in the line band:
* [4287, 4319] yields 0.21 mag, 10.6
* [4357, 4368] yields -0.16 mag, 15.3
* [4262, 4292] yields 0.02 mag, 12.5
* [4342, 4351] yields -0.11 mag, 14.5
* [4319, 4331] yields -0.08 mag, 13.9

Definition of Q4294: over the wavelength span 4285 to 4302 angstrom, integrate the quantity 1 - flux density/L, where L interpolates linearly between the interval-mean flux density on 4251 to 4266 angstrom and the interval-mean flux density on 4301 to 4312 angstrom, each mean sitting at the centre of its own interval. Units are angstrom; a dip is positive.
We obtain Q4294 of -2.8 angstrom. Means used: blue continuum 12.5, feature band 11.1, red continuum 8.47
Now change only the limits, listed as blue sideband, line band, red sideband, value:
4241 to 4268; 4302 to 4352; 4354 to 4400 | 2.8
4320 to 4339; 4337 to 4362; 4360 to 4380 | 0.1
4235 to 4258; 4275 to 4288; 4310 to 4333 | 0.2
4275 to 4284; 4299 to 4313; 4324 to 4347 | 4.8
